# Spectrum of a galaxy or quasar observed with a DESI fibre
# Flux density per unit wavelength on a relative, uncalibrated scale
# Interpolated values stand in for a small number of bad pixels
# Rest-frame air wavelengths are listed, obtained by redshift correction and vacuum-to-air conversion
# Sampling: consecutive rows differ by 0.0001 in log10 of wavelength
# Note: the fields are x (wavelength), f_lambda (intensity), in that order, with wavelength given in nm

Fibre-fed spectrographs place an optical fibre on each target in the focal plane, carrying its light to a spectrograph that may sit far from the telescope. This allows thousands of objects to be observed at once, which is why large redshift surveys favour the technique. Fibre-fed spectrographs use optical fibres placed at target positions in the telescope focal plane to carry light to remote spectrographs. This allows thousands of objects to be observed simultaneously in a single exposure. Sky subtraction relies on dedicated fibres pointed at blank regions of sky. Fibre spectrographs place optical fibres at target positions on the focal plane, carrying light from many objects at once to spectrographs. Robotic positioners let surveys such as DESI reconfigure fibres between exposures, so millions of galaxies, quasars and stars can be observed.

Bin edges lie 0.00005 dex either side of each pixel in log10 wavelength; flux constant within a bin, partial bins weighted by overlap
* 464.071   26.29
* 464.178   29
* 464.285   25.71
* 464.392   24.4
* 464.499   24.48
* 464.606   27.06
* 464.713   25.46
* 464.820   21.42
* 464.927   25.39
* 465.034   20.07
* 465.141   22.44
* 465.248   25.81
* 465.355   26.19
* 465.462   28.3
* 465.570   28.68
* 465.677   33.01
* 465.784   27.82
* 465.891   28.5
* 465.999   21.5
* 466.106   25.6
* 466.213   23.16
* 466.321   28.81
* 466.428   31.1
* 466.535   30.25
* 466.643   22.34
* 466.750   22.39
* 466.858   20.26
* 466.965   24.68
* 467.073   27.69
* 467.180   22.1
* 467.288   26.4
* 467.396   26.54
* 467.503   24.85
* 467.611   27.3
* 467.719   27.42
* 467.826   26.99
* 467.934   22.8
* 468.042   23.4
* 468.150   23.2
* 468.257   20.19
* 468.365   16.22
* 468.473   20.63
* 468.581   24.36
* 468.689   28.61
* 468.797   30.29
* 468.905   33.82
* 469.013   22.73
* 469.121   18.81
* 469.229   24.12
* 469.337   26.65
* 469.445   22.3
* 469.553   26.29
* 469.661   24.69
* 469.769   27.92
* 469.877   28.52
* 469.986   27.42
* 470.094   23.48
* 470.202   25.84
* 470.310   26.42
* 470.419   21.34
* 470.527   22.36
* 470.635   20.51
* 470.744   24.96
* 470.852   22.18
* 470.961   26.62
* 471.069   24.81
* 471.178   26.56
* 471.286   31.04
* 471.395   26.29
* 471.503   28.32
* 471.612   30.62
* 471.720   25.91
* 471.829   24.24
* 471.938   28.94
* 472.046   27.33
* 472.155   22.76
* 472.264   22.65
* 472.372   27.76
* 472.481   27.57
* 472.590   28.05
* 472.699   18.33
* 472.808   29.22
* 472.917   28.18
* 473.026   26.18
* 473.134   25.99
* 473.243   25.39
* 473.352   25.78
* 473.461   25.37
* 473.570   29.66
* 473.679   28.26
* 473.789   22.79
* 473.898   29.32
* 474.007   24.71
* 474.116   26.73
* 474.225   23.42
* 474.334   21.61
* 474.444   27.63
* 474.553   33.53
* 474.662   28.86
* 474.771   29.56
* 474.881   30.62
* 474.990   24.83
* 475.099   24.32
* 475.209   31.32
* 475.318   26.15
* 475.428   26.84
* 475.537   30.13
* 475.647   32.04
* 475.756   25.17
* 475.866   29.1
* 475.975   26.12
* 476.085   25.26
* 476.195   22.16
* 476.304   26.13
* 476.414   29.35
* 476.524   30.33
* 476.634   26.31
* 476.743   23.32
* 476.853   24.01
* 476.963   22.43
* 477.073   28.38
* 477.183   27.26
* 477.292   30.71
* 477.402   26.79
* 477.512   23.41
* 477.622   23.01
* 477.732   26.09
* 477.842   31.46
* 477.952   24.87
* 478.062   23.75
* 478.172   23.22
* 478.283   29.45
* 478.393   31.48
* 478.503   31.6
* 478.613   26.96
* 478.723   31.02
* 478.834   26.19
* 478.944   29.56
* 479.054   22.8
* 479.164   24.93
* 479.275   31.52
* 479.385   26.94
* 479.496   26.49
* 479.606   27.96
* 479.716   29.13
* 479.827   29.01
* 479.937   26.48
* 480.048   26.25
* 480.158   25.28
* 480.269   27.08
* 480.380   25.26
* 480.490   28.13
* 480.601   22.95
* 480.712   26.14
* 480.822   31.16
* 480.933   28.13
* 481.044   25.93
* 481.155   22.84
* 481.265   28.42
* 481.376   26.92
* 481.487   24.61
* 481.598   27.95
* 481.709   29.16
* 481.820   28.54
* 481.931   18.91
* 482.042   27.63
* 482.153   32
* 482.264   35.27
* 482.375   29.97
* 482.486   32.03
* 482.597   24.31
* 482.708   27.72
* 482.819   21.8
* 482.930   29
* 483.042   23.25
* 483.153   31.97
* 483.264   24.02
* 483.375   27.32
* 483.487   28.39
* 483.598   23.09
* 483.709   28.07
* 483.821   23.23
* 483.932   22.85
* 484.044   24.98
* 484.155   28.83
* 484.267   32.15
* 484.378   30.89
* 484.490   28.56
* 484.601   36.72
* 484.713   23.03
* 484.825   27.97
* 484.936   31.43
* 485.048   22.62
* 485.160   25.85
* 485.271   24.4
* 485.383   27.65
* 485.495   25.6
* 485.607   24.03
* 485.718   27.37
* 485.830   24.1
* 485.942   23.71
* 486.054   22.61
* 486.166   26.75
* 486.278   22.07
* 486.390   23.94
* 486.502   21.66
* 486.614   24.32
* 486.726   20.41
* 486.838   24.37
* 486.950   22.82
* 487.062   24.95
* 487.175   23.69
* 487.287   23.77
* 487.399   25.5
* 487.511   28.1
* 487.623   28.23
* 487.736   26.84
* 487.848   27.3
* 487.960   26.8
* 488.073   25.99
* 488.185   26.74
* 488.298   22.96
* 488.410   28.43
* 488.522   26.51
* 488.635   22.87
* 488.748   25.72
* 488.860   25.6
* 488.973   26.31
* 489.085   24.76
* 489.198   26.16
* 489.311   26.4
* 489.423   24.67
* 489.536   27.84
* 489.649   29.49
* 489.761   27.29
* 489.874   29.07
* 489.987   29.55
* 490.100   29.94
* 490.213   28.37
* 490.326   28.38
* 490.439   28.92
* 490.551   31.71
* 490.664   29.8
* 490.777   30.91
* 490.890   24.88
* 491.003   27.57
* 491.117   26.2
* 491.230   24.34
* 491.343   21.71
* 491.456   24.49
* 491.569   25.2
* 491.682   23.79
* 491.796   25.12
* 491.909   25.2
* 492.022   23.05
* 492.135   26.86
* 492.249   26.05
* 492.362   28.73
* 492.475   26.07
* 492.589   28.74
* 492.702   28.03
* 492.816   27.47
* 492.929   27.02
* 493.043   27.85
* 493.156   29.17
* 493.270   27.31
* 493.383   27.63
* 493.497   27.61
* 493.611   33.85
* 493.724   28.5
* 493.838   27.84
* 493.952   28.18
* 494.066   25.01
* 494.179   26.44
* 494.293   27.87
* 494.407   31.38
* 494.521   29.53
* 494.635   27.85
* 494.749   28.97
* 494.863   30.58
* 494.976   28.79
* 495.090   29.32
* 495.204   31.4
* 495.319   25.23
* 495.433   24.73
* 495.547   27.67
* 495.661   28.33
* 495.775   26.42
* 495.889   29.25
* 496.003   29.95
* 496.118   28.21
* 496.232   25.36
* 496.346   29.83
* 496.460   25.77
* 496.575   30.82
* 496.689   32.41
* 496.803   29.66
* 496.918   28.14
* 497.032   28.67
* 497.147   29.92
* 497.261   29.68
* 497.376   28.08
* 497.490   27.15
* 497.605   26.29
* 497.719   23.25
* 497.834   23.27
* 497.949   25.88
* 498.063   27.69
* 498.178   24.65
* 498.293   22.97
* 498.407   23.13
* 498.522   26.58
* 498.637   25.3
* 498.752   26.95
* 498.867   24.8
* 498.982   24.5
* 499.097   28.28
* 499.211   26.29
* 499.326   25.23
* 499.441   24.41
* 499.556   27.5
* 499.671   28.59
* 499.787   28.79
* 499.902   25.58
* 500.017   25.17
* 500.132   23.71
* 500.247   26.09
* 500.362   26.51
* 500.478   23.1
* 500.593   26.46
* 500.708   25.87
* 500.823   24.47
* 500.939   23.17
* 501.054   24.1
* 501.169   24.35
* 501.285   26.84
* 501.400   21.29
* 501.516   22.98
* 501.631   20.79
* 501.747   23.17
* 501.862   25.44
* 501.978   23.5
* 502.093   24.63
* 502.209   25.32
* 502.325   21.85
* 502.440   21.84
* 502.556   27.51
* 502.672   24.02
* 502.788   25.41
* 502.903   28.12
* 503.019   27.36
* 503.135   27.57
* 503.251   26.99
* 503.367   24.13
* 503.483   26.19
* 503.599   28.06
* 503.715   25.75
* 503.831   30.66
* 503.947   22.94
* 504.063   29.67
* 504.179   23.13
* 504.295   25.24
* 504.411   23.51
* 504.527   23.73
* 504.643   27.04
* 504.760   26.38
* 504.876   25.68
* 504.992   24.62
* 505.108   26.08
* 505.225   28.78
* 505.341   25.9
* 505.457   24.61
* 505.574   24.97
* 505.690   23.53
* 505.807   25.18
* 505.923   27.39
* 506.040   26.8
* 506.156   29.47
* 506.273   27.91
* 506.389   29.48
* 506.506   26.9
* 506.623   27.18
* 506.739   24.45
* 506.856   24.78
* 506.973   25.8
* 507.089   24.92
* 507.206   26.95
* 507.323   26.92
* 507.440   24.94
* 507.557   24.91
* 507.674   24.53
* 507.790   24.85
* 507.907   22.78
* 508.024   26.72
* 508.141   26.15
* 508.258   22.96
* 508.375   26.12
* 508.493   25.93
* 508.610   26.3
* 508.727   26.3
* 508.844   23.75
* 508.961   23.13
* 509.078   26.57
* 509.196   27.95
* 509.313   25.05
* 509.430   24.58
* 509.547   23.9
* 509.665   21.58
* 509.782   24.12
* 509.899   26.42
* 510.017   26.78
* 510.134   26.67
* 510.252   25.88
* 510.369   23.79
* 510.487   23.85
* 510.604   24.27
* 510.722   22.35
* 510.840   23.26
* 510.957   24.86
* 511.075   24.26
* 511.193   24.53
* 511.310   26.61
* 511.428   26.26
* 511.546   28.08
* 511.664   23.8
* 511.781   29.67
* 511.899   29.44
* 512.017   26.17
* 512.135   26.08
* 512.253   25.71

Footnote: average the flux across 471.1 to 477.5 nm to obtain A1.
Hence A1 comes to 26.8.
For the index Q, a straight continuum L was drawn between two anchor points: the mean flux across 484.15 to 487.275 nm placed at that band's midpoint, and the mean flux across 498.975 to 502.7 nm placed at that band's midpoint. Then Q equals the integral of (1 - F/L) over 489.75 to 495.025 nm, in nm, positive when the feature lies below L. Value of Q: -0.47 nm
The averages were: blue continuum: 25.7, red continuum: 24.9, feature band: 27.6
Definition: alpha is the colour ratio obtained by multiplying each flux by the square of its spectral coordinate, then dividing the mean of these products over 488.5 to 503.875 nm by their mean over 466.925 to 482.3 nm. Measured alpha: 1.1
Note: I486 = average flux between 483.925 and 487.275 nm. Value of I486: 25.7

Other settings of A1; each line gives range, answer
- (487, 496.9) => 27.3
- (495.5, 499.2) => 27.1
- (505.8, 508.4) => 26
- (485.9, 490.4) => 25.8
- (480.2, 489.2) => 26.3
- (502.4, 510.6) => 25.7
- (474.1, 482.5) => 27.2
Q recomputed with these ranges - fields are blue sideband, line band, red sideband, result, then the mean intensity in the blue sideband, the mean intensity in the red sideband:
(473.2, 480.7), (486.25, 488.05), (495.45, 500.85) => 0.142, 27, 26.7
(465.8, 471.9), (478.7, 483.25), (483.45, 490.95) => -0.222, 25.2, 26.4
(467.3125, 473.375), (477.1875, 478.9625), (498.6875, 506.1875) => -0.140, 25.4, 25.5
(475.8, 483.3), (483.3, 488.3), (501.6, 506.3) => 0.153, 27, 25.6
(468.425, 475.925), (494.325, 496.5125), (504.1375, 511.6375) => -0.221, 26.3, 25.4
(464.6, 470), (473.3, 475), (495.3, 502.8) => -0.110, 25.3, 26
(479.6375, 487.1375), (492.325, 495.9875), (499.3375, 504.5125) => -0.351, 26.5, 25.3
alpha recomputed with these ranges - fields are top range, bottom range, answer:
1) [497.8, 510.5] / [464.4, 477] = 1.13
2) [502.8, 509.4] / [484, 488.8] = 1.09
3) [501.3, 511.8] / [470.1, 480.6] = 1.08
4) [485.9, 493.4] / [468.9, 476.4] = 1.07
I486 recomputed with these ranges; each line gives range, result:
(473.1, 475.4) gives 26.9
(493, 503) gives 26.6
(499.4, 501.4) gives 25.5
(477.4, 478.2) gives 25.3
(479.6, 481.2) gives 26.8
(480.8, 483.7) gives 27.3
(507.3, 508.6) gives 25.2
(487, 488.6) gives 26.1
